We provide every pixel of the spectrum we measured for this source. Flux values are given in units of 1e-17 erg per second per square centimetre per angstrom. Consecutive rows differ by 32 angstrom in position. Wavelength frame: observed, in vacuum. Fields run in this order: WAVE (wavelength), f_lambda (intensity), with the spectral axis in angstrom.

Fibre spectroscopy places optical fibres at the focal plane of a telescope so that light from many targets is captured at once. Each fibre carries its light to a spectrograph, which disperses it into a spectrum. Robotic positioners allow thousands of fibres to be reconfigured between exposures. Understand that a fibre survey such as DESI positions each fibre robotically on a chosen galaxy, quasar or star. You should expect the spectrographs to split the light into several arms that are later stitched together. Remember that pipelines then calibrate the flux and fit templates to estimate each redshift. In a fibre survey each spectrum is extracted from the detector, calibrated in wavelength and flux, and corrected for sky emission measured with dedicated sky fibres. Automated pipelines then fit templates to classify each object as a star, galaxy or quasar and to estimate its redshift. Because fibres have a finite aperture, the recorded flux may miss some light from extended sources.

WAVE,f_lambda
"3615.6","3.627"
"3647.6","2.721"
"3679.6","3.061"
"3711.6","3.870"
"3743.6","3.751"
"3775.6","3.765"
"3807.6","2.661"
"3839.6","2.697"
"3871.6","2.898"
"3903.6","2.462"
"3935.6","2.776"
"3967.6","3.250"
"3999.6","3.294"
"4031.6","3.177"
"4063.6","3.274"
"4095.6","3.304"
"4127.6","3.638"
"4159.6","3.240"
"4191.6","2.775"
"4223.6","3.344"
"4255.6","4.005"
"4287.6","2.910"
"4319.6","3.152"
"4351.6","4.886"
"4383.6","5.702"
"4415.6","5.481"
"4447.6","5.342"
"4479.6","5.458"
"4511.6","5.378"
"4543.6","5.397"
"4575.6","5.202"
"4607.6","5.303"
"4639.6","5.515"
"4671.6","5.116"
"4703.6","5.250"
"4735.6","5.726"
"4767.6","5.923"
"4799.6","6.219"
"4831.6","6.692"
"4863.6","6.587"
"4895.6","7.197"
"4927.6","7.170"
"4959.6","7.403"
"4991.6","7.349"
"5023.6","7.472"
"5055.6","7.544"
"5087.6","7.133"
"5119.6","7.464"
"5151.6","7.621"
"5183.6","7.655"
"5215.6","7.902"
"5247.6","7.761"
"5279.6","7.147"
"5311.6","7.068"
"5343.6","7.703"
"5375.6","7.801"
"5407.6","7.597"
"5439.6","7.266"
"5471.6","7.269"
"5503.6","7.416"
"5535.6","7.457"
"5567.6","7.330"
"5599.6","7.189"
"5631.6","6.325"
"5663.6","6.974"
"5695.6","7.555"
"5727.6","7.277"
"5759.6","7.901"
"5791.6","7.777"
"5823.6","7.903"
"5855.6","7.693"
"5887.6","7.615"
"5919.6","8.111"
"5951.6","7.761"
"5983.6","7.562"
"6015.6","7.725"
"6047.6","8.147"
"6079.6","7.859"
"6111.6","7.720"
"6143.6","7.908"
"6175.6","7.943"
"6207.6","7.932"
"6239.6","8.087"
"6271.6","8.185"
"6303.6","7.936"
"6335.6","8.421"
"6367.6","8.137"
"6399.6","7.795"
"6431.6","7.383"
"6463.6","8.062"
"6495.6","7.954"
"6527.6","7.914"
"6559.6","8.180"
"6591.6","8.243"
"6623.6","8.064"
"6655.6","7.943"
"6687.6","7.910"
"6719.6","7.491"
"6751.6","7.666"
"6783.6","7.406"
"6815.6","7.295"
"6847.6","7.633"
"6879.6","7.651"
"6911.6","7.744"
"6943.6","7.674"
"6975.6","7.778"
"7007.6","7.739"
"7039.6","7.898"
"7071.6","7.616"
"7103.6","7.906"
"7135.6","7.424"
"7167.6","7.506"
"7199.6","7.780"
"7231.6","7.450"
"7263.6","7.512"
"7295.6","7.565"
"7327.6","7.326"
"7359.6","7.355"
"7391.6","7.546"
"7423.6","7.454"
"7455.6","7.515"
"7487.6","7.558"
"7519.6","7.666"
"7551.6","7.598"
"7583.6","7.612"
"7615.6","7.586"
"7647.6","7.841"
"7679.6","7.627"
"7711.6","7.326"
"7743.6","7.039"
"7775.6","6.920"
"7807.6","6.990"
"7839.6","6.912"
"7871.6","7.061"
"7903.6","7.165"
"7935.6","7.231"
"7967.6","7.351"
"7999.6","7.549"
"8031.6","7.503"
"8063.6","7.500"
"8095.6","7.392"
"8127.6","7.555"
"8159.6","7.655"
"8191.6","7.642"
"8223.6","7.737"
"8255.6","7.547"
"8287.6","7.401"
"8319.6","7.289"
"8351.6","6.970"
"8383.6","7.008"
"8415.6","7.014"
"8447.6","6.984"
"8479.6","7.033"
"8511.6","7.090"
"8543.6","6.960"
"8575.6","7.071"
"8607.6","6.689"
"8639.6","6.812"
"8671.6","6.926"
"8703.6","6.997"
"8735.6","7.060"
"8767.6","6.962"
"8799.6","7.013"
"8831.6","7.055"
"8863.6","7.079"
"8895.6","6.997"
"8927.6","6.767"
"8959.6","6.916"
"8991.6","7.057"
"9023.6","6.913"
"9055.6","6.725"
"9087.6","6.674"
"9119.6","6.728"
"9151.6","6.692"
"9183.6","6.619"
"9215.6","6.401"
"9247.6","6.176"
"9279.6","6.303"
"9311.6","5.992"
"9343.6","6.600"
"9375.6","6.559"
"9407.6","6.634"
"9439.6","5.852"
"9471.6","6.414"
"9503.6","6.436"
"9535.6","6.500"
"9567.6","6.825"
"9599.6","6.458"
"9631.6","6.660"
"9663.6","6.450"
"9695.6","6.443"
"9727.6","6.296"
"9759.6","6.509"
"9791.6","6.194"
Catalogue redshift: 0.089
